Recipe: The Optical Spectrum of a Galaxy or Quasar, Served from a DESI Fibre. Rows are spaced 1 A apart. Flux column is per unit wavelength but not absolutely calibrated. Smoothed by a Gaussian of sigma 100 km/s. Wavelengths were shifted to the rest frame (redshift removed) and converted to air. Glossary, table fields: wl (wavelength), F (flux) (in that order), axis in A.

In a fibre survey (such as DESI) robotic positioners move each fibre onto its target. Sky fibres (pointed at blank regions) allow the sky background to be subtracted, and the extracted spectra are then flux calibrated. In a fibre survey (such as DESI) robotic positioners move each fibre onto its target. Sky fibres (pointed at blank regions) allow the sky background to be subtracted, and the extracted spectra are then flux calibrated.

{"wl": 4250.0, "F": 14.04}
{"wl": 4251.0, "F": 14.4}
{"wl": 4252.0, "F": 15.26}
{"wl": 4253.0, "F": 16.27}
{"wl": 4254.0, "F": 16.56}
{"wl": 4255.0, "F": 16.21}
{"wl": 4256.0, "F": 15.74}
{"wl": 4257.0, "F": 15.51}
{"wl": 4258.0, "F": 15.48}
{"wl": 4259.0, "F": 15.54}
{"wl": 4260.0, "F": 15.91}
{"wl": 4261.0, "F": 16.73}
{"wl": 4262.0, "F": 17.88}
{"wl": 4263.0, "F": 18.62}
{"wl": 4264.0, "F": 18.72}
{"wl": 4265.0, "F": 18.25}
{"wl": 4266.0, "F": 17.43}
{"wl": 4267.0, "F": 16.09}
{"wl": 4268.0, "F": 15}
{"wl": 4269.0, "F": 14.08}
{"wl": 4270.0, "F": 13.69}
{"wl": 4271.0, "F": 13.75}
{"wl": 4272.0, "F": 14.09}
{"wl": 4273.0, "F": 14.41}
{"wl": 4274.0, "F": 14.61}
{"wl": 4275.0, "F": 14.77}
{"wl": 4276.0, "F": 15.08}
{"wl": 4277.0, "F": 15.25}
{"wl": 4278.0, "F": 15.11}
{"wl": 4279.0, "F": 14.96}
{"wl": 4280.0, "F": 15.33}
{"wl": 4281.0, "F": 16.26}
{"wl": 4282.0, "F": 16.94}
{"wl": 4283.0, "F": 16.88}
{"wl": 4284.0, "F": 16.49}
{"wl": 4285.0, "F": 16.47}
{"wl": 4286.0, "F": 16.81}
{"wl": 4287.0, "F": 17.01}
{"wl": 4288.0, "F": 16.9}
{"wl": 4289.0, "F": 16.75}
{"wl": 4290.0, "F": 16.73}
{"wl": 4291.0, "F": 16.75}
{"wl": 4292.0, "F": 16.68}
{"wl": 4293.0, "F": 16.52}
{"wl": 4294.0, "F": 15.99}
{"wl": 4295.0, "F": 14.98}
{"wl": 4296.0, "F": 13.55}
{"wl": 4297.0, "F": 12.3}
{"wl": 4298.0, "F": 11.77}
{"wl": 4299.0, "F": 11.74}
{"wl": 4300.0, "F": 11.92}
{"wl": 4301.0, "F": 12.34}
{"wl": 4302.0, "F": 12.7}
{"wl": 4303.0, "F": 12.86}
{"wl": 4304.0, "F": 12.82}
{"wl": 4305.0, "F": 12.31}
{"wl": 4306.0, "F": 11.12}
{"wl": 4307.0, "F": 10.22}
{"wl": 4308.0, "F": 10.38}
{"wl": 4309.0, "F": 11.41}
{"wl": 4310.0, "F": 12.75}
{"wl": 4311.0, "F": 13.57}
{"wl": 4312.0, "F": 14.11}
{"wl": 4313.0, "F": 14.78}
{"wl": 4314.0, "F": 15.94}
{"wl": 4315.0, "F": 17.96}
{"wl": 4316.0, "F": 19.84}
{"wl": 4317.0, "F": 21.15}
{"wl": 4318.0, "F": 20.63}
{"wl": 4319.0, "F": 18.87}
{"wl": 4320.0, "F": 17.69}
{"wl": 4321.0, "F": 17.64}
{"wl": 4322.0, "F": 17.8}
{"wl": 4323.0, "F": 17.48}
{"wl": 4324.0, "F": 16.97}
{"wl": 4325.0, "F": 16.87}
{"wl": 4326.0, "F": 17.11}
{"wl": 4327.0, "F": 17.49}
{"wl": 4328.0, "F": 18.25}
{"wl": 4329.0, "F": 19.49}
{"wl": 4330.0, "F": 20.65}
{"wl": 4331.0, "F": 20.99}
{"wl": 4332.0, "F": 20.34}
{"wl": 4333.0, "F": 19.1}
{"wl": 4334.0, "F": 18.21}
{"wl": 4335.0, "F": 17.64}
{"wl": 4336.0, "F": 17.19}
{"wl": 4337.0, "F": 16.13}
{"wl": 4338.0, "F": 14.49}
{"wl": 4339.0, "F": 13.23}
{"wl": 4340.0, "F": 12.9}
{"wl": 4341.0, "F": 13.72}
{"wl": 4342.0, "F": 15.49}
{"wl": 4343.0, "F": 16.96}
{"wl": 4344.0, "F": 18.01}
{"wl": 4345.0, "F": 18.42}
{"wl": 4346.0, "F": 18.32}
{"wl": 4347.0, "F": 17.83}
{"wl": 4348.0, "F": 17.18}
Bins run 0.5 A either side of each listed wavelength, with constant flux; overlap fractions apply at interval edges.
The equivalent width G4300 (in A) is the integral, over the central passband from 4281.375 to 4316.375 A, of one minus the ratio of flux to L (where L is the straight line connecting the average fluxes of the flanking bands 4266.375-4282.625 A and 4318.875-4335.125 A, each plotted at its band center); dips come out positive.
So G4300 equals 4.2 A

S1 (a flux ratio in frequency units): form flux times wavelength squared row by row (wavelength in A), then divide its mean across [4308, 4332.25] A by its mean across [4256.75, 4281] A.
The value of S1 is 1.13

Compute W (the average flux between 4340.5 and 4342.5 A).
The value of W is 14.6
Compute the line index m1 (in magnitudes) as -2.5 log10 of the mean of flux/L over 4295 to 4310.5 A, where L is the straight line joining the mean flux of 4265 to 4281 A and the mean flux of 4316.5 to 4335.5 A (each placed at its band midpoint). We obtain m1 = 0.37 mag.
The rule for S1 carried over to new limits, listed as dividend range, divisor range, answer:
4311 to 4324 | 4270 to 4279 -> 1.23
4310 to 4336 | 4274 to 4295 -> 1.13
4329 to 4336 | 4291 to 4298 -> 1.32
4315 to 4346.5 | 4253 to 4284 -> 1.15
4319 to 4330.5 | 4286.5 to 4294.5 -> 1.10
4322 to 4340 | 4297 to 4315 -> 1.41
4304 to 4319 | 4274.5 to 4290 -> 0.93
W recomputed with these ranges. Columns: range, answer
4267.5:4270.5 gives 14.3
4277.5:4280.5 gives 15.1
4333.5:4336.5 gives 17.7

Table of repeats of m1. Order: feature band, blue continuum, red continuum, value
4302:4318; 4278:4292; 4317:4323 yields 0.26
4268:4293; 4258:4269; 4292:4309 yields -0.06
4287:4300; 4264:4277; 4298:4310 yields -0.16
